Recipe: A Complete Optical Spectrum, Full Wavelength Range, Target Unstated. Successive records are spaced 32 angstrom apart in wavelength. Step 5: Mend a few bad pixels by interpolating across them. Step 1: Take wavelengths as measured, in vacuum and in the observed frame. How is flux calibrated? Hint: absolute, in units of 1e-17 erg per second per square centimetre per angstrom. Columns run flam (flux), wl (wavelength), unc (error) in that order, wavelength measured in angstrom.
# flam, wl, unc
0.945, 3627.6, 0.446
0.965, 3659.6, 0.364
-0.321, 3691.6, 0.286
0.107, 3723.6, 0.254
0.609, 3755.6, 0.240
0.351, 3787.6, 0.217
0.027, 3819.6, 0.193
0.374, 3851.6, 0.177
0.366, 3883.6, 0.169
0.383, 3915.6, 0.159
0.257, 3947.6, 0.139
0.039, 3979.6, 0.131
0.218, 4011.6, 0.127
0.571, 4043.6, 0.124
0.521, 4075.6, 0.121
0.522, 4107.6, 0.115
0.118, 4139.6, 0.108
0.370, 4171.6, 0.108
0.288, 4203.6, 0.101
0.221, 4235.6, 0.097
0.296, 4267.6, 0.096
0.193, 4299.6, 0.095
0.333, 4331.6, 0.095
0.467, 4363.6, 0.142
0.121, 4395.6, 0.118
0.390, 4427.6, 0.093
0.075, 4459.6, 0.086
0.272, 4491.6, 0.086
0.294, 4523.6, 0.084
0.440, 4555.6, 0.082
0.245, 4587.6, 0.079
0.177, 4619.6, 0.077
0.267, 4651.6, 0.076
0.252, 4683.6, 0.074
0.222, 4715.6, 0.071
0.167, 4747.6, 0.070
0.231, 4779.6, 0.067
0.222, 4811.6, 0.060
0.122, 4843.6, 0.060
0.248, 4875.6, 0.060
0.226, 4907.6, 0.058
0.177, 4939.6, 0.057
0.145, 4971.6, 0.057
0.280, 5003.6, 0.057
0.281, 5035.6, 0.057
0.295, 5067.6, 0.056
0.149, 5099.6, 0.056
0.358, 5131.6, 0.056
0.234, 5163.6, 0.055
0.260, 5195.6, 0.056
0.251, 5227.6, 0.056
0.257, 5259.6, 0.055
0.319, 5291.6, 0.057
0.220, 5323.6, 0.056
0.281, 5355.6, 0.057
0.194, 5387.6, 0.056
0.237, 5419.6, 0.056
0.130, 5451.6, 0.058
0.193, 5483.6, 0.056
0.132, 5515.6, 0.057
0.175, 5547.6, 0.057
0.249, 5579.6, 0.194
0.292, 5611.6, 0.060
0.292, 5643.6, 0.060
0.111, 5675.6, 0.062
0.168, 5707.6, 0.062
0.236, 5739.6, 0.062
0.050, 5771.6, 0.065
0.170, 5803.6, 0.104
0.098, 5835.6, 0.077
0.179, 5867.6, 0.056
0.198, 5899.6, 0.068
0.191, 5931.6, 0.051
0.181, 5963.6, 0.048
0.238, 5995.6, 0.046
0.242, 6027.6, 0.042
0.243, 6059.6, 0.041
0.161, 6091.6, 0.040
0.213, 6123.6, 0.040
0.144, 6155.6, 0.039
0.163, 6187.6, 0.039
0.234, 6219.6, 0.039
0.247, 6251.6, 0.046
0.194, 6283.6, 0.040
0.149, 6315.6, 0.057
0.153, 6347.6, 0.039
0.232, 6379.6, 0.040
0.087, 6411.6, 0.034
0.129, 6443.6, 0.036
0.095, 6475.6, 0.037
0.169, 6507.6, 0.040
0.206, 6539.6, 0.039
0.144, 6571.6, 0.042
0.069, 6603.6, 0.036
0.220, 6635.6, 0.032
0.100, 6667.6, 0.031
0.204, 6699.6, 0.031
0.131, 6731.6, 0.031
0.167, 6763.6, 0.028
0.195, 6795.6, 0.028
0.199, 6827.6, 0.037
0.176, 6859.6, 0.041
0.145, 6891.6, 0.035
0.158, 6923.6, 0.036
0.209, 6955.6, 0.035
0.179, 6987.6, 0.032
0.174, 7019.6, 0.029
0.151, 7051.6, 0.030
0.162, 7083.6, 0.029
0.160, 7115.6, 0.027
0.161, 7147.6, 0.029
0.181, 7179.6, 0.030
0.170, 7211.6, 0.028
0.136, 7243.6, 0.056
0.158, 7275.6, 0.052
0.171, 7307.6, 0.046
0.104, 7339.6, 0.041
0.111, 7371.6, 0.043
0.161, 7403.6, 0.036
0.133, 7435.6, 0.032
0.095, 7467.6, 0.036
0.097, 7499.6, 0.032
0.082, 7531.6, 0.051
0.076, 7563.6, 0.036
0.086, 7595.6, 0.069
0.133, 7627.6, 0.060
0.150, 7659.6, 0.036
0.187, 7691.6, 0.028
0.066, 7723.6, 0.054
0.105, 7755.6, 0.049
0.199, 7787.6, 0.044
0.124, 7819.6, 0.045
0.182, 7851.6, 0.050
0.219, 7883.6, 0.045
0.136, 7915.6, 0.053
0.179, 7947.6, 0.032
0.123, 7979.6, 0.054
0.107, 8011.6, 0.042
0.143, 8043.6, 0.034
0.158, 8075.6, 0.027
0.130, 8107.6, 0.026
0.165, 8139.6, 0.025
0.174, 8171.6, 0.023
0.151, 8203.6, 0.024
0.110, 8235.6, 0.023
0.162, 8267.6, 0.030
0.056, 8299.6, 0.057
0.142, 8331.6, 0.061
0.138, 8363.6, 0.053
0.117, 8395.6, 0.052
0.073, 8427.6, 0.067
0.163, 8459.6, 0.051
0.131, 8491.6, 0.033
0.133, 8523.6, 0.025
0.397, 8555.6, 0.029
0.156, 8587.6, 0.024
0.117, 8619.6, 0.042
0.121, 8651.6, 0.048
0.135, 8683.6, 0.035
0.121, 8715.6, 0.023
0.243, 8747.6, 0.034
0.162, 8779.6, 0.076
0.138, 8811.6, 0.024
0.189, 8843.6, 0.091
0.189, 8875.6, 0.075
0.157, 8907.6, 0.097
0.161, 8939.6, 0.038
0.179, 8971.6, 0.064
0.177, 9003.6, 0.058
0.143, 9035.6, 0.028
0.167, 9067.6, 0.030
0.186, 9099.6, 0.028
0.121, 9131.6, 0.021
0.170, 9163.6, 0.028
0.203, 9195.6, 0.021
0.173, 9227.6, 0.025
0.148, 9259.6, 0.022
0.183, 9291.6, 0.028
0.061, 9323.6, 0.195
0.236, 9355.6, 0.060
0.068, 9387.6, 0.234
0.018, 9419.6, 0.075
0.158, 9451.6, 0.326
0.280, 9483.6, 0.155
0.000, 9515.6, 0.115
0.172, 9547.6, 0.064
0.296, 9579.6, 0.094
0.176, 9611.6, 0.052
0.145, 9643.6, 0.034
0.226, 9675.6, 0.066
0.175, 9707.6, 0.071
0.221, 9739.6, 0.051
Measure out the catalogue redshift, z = 1.295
